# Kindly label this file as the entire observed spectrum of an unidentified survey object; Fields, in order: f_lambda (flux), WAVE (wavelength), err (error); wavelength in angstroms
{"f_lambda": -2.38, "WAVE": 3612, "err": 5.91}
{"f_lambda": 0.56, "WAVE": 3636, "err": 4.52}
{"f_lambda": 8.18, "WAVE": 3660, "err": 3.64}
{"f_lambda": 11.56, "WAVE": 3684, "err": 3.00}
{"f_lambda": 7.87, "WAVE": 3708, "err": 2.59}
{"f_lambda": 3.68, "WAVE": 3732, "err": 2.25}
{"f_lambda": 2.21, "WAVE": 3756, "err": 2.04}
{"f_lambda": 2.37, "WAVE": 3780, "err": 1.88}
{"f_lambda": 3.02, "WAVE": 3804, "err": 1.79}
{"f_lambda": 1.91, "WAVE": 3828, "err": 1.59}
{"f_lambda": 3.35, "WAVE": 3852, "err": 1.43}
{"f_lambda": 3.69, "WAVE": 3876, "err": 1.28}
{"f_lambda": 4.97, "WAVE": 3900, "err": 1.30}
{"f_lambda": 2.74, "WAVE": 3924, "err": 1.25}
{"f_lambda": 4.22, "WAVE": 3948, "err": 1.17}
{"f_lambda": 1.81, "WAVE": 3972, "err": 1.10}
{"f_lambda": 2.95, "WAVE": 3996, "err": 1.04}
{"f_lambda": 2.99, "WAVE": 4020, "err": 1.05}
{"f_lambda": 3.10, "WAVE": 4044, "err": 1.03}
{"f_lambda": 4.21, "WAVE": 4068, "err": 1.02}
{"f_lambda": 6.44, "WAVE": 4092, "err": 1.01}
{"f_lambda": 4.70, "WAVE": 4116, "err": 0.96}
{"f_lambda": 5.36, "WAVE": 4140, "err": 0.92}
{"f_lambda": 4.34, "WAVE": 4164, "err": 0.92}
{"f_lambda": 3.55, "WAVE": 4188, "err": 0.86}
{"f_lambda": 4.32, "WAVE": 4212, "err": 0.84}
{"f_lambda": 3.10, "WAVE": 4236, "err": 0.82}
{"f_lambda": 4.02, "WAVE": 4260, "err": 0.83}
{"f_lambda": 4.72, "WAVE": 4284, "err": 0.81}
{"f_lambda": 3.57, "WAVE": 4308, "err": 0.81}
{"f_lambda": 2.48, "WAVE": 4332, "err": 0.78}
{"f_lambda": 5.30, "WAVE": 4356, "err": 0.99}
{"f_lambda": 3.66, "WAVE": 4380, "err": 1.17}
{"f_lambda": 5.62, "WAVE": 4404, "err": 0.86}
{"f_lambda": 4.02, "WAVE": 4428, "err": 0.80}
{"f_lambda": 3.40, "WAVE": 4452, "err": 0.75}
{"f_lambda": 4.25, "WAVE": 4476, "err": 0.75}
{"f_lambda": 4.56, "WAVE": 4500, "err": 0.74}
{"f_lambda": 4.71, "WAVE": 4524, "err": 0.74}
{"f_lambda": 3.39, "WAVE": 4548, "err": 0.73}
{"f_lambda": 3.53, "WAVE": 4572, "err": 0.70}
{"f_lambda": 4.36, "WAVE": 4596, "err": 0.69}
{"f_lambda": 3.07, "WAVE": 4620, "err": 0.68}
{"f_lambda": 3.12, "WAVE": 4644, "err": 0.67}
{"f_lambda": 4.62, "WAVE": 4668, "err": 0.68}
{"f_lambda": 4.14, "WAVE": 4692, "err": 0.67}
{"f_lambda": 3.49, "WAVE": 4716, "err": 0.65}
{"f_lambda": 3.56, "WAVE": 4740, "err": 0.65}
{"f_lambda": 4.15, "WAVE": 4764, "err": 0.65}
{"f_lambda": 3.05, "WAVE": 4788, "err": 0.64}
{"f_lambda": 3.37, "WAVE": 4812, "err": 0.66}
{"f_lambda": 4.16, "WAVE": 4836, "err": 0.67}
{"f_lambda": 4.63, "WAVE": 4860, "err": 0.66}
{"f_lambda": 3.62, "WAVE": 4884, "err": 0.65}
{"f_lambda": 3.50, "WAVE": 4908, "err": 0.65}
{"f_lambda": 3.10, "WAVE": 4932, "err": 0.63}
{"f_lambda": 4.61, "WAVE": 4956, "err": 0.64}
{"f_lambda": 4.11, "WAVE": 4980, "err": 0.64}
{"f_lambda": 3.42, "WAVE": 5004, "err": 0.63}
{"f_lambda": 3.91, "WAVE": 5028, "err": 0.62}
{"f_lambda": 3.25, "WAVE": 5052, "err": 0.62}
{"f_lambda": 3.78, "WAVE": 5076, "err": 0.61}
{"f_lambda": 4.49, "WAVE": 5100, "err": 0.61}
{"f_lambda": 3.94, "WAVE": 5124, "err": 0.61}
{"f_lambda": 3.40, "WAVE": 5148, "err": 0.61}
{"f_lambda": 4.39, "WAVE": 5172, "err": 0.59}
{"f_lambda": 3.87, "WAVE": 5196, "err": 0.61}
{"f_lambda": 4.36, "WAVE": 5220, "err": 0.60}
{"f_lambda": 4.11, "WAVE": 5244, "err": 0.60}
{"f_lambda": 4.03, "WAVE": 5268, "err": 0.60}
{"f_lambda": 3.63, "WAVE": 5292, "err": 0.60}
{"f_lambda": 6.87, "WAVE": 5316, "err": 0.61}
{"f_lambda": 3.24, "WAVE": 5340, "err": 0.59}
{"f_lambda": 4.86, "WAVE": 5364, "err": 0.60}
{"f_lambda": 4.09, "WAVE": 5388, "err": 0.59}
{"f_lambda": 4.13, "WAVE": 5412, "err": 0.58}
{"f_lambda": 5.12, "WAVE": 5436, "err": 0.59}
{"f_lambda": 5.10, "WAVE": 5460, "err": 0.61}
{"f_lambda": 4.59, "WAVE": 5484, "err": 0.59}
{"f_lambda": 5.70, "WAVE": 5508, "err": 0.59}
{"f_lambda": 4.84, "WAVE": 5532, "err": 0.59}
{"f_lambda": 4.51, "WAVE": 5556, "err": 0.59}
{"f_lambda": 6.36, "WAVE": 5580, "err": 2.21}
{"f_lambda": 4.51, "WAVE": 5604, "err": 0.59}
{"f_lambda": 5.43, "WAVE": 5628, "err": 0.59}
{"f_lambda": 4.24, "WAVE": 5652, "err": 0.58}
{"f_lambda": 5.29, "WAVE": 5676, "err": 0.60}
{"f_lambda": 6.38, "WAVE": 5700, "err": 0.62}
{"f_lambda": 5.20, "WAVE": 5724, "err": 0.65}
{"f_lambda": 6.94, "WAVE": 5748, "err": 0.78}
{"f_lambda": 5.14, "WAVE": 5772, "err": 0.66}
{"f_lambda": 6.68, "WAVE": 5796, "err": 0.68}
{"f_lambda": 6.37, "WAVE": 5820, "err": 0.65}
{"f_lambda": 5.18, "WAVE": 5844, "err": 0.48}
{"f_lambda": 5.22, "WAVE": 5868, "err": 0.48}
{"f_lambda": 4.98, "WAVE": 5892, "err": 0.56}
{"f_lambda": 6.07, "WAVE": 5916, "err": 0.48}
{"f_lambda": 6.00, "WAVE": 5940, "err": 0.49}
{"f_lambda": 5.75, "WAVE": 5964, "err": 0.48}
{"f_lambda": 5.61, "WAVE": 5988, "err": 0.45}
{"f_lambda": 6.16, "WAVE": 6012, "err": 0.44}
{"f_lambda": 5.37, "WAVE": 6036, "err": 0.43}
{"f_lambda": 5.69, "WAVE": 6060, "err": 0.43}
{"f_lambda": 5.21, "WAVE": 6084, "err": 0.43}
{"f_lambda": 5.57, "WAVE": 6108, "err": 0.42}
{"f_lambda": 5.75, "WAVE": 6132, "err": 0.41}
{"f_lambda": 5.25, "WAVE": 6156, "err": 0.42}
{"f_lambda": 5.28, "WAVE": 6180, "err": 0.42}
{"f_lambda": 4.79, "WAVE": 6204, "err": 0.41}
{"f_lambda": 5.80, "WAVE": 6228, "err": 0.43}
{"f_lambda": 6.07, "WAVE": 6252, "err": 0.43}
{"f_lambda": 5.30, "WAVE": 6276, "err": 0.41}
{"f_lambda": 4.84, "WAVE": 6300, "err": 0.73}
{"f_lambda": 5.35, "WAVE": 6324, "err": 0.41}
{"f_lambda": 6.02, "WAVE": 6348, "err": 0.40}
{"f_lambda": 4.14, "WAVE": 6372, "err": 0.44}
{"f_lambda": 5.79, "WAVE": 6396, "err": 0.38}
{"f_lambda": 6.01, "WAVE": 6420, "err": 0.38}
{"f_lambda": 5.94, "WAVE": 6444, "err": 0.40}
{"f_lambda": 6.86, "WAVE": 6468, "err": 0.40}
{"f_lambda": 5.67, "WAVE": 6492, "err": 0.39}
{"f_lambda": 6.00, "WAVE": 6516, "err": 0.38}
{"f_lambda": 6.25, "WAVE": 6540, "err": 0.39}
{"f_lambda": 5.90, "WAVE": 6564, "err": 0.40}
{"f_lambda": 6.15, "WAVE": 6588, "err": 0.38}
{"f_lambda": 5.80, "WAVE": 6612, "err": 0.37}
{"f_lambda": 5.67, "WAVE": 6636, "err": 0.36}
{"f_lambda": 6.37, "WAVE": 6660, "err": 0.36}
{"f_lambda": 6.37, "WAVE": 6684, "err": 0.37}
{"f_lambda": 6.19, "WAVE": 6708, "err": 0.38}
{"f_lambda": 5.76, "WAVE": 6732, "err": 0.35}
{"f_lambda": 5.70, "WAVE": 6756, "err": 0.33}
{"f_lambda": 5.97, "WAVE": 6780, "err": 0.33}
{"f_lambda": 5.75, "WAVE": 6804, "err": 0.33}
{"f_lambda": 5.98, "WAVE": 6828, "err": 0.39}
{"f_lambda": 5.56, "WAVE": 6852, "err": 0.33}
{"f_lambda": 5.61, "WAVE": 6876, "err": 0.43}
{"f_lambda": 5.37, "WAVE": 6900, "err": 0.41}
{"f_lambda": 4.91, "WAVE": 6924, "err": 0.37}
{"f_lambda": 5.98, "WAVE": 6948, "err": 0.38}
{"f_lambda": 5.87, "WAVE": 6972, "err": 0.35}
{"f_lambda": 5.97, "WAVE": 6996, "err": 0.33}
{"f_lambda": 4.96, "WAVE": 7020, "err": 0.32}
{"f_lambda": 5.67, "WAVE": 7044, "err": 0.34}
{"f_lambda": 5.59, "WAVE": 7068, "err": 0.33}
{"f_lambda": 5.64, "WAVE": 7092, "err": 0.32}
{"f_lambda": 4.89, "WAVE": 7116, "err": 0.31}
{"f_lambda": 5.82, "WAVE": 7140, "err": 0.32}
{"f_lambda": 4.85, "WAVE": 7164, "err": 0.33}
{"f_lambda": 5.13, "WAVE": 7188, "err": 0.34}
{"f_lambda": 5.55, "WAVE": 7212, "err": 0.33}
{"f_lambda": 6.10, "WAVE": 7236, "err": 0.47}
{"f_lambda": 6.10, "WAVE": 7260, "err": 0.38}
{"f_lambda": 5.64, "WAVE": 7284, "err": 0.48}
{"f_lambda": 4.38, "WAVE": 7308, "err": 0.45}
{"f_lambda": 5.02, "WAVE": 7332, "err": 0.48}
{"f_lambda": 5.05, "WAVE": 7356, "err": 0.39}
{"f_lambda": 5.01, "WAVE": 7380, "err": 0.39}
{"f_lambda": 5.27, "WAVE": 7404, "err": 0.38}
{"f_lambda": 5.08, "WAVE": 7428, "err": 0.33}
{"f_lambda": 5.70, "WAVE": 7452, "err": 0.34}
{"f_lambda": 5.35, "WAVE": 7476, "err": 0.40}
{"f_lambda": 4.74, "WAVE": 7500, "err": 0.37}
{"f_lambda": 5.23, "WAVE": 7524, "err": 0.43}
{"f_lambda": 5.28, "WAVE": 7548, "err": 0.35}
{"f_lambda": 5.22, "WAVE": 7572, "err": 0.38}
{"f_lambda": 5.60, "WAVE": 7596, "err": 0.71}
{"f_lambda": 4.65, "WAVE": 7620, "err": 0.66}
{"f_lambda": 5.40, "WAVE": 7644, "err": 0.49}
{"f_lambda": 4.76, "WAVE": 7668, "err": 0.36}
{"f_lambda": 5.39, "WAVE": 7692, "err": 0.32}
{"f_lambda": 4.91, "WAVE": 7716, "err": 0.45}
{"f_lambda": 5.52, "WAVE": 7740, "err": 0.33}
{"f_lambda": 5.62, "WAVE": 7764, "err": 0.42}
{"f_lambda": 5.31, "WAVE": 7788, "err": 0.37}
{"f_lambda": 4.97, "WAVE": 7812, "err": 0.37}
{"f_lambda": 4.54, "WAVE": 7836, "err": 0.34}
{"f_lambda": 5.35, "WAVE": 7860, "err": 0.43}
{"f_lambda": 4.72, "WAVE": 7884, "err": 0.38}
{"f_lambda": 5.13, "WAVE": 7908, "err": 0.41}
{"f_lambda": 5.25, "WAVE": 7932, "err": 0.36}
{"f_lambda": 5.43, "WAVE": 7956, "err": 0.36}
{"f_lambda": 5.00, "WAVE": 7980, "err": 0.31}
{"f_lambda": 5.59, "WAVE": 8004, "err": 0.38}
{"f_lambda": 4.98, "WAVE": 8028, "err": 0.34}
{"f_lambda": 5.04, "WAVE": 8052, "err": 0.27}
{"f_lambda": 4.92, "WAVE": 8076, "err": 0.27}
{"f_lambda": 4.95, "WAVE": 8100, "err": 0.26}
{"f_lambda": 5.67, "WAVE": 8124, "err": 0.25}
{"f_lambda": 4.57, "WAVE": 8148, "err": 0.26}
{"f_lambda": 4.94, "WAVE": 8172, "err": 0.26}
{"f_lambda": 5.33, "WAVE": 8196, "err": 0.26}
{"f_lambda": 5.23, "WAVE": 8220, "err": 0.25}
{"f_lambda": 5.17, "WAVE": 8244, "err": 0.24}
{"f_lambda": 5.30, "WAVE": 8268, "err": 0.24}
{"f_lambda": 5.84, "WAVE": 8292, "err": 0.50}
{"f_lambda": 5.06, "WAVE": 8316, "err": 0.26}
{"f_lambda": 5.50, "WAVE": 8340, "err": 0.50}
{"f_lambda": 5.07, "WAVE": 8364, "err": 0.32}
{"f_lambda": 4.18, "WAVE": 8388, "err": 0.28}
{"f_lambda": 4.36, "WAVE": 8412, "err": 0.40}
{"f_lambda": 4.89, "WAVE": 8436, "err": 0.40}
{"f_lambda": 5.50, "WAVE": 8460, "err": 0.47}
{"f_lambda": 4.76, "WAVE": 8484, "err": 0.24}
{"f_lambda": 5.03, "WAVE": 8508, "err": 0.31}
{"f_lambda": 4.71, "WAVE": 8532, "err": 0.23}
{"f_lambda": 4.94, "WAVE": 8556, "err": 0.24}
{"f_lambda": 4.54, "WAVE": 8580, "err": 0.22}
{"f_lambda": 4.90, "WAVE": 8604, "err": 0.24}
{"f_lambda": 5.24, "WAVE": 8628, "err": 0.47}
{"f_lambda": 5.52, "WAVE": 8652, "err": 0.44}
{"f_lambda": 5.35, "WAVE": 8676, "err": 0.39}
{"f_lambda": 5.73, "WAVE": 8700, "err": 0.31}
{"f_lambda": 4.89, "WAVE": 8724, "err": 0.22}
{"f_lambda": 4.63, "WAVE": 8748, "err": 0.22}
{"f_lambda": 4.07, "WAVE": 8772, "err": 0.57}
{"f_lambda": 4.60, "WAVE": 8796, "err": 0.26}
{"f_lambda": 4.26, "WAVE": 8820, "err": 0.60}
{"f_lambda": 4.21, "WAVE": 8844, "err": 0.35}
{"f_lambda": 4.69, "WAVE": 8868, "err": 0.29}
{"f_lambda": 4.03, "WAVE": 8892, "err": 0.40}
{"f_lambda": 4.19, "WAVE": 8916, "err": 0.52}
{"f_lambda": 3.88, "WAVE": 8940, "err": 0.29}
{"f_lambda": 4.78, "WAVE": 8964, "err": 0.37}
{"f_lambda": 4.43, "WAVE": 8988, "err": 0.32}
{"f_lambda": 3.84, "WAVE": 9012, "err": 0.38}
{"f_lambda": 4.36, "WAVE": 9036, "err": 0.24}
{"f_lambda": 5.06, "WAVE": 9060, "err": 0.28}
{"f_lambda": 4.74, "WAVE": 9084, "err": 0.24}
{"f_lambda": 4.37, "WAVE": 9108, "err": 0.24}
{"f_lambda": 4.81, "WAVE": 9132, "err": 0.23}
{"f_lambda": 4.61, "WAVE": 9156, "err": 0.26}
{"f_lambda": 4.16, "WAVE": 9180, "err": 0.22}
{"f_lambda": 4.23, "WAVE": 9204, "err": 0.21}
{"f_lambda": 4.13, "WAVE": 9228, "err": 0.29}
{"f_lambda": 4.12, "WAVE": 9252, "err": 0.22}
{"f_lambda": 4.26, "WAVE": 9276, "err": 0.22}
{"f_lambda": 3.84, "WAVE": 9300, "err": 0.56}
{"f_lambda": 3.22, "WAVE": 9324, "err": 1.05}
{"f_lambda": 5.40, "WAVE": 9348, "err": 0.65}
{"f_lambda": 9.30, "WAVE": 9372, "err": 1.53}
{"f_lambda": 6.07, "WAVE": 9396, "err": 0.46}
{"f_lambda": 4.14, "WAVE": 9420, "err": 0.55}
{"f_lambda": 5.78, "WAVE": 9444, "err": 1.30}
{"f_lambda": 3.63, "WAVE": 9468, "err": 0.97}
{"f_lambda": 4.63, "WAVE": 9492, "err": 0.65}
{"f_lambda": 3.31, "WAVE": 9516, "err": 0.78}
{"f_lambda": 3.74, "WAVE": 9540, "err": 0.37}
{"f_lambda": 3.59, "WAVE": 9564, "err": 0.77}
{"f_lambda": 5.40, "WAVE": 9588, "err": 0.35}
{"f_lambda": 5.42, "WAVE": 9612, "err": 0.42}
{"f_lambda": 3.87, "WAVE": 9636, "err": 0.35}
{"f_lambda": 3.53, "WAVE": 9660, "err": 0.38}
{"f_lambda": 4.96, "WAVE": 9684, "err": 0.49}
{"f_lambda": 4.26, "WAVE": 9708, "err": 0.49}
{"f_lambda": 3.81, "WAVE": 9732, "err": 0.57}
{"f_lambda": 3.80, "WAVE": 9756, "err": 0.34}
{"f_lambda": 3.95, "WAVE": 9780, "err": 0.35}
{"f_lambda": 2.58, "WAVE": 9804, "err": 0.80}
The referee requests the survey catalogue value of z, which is 0.427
